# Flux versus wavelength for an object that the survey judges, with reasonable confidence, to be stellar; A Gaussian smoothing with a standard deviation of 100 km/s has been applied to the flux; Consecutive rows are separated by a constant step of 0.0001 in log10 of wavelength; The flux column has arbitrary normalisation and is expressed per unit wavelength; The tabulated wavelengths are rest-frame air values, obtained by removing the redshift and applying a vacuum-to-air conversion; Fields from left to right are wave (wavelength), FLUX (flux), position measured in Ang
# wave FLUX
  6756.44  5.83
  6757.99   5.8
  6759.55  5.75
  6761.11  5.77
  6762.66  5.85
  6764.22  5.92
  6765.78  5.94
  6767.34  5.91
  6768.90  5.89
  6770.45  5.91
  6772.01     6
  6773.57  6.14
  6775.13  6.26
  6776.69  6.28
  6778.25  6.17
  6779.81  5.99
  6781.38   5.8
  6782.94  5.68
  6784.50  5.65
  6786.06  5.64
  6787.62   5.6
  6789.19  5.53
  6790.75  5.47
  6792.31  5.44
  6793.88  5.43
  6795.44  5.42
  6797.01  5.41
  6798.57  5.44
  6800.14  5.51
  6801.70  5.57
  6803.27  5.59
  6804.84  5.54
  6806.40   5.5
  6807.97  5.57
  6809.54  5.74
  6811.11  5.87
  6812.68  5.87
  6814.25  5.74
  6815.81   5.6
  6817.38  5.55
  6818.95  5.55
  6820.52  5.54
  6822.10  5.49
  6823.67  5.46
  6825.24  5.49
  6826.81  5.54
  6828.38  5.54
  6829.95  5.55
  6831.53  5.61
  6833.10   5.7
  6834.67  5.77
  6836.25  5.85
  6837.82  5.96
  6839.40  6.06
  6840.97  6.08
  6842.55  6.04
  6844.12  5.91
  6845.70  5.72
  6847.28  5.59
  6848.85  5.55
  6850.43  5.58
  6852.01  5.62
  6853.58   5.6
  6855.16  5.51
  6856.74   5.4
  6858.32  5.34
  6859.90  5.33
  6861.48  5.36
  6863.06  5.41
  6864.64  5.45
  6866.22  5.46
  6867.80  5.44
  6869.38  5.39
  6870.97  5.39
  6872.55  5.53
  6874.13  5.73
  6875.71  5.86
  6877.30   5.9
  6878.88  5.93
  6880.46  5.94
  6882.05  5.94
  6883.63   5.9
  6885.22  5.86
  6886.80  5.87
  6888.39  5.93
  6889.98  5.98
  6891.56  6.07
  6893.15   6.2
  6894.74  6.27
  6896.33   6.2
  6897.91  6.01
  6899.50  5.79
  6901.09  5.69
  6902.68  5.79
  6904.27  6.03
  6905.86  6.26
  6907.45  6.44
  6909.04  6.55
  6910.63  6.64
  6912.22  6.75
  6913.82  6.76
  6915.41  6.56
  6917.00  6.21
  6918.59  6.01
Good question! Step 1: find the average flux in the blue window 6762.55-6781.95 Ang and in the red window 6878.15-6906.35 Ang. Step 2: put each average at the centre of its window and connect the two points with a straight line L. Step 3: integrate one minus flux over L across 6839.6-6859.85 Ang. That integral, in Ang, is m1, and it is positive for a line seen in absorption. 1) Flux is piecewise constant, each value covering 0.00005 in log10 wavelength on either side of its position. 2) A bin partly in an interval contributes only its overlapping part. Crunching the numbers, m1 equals 1.1 Ang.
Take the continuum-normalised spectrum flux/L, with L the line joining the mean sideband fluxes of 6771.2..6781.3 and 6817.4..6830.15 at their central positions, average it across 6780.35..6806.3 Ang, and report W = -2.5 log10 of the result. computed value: 0.07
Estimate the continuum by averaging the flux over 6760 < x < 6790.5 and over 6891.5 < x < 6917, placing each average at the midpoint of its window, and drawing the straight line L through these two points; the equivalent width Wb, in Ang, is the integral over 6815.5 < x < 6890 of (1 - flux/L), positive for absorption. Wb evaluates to 5.44 Ang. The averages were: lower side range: 5.88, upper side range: 6.25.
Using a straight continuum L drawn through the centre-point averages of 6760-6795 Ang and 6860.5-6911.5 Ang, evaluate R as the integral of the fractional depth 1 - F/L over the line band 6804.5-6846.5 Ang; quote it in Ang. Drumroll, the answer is 1.1 Ang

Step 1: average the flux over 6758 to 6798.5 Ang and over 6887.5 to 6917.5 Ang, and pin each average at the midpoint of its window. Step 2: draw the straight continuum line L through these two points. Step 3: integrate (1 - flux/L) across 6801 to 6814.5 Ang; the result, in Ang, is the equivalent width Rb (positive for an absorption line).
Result 0.5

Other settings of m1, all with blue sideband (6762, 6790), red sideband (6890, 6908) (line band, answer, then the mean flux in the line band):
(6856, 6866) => 1.04 Ang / 5.39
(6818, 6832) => 1.02 Ang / 5.53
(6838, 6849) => 0.21 Ang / 5.87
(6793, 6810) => 1.19 Ang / 5.51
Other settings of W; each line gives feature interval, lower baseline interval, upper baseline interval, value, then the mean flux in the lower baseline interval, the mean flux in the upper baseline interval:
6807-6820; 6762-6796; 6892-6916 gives 0.05 mag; 5.82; 6.26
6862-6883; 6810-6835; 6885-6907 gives 0.05 mag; 5.62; 6.01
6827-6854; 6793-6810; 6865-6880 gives -0.03 mag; 5.51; 5.63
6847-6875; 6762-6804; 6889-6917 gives 0.11 mag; 5.76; 6.23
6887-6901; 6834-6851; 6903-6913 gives 0.05 mag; 5.83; 6.42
